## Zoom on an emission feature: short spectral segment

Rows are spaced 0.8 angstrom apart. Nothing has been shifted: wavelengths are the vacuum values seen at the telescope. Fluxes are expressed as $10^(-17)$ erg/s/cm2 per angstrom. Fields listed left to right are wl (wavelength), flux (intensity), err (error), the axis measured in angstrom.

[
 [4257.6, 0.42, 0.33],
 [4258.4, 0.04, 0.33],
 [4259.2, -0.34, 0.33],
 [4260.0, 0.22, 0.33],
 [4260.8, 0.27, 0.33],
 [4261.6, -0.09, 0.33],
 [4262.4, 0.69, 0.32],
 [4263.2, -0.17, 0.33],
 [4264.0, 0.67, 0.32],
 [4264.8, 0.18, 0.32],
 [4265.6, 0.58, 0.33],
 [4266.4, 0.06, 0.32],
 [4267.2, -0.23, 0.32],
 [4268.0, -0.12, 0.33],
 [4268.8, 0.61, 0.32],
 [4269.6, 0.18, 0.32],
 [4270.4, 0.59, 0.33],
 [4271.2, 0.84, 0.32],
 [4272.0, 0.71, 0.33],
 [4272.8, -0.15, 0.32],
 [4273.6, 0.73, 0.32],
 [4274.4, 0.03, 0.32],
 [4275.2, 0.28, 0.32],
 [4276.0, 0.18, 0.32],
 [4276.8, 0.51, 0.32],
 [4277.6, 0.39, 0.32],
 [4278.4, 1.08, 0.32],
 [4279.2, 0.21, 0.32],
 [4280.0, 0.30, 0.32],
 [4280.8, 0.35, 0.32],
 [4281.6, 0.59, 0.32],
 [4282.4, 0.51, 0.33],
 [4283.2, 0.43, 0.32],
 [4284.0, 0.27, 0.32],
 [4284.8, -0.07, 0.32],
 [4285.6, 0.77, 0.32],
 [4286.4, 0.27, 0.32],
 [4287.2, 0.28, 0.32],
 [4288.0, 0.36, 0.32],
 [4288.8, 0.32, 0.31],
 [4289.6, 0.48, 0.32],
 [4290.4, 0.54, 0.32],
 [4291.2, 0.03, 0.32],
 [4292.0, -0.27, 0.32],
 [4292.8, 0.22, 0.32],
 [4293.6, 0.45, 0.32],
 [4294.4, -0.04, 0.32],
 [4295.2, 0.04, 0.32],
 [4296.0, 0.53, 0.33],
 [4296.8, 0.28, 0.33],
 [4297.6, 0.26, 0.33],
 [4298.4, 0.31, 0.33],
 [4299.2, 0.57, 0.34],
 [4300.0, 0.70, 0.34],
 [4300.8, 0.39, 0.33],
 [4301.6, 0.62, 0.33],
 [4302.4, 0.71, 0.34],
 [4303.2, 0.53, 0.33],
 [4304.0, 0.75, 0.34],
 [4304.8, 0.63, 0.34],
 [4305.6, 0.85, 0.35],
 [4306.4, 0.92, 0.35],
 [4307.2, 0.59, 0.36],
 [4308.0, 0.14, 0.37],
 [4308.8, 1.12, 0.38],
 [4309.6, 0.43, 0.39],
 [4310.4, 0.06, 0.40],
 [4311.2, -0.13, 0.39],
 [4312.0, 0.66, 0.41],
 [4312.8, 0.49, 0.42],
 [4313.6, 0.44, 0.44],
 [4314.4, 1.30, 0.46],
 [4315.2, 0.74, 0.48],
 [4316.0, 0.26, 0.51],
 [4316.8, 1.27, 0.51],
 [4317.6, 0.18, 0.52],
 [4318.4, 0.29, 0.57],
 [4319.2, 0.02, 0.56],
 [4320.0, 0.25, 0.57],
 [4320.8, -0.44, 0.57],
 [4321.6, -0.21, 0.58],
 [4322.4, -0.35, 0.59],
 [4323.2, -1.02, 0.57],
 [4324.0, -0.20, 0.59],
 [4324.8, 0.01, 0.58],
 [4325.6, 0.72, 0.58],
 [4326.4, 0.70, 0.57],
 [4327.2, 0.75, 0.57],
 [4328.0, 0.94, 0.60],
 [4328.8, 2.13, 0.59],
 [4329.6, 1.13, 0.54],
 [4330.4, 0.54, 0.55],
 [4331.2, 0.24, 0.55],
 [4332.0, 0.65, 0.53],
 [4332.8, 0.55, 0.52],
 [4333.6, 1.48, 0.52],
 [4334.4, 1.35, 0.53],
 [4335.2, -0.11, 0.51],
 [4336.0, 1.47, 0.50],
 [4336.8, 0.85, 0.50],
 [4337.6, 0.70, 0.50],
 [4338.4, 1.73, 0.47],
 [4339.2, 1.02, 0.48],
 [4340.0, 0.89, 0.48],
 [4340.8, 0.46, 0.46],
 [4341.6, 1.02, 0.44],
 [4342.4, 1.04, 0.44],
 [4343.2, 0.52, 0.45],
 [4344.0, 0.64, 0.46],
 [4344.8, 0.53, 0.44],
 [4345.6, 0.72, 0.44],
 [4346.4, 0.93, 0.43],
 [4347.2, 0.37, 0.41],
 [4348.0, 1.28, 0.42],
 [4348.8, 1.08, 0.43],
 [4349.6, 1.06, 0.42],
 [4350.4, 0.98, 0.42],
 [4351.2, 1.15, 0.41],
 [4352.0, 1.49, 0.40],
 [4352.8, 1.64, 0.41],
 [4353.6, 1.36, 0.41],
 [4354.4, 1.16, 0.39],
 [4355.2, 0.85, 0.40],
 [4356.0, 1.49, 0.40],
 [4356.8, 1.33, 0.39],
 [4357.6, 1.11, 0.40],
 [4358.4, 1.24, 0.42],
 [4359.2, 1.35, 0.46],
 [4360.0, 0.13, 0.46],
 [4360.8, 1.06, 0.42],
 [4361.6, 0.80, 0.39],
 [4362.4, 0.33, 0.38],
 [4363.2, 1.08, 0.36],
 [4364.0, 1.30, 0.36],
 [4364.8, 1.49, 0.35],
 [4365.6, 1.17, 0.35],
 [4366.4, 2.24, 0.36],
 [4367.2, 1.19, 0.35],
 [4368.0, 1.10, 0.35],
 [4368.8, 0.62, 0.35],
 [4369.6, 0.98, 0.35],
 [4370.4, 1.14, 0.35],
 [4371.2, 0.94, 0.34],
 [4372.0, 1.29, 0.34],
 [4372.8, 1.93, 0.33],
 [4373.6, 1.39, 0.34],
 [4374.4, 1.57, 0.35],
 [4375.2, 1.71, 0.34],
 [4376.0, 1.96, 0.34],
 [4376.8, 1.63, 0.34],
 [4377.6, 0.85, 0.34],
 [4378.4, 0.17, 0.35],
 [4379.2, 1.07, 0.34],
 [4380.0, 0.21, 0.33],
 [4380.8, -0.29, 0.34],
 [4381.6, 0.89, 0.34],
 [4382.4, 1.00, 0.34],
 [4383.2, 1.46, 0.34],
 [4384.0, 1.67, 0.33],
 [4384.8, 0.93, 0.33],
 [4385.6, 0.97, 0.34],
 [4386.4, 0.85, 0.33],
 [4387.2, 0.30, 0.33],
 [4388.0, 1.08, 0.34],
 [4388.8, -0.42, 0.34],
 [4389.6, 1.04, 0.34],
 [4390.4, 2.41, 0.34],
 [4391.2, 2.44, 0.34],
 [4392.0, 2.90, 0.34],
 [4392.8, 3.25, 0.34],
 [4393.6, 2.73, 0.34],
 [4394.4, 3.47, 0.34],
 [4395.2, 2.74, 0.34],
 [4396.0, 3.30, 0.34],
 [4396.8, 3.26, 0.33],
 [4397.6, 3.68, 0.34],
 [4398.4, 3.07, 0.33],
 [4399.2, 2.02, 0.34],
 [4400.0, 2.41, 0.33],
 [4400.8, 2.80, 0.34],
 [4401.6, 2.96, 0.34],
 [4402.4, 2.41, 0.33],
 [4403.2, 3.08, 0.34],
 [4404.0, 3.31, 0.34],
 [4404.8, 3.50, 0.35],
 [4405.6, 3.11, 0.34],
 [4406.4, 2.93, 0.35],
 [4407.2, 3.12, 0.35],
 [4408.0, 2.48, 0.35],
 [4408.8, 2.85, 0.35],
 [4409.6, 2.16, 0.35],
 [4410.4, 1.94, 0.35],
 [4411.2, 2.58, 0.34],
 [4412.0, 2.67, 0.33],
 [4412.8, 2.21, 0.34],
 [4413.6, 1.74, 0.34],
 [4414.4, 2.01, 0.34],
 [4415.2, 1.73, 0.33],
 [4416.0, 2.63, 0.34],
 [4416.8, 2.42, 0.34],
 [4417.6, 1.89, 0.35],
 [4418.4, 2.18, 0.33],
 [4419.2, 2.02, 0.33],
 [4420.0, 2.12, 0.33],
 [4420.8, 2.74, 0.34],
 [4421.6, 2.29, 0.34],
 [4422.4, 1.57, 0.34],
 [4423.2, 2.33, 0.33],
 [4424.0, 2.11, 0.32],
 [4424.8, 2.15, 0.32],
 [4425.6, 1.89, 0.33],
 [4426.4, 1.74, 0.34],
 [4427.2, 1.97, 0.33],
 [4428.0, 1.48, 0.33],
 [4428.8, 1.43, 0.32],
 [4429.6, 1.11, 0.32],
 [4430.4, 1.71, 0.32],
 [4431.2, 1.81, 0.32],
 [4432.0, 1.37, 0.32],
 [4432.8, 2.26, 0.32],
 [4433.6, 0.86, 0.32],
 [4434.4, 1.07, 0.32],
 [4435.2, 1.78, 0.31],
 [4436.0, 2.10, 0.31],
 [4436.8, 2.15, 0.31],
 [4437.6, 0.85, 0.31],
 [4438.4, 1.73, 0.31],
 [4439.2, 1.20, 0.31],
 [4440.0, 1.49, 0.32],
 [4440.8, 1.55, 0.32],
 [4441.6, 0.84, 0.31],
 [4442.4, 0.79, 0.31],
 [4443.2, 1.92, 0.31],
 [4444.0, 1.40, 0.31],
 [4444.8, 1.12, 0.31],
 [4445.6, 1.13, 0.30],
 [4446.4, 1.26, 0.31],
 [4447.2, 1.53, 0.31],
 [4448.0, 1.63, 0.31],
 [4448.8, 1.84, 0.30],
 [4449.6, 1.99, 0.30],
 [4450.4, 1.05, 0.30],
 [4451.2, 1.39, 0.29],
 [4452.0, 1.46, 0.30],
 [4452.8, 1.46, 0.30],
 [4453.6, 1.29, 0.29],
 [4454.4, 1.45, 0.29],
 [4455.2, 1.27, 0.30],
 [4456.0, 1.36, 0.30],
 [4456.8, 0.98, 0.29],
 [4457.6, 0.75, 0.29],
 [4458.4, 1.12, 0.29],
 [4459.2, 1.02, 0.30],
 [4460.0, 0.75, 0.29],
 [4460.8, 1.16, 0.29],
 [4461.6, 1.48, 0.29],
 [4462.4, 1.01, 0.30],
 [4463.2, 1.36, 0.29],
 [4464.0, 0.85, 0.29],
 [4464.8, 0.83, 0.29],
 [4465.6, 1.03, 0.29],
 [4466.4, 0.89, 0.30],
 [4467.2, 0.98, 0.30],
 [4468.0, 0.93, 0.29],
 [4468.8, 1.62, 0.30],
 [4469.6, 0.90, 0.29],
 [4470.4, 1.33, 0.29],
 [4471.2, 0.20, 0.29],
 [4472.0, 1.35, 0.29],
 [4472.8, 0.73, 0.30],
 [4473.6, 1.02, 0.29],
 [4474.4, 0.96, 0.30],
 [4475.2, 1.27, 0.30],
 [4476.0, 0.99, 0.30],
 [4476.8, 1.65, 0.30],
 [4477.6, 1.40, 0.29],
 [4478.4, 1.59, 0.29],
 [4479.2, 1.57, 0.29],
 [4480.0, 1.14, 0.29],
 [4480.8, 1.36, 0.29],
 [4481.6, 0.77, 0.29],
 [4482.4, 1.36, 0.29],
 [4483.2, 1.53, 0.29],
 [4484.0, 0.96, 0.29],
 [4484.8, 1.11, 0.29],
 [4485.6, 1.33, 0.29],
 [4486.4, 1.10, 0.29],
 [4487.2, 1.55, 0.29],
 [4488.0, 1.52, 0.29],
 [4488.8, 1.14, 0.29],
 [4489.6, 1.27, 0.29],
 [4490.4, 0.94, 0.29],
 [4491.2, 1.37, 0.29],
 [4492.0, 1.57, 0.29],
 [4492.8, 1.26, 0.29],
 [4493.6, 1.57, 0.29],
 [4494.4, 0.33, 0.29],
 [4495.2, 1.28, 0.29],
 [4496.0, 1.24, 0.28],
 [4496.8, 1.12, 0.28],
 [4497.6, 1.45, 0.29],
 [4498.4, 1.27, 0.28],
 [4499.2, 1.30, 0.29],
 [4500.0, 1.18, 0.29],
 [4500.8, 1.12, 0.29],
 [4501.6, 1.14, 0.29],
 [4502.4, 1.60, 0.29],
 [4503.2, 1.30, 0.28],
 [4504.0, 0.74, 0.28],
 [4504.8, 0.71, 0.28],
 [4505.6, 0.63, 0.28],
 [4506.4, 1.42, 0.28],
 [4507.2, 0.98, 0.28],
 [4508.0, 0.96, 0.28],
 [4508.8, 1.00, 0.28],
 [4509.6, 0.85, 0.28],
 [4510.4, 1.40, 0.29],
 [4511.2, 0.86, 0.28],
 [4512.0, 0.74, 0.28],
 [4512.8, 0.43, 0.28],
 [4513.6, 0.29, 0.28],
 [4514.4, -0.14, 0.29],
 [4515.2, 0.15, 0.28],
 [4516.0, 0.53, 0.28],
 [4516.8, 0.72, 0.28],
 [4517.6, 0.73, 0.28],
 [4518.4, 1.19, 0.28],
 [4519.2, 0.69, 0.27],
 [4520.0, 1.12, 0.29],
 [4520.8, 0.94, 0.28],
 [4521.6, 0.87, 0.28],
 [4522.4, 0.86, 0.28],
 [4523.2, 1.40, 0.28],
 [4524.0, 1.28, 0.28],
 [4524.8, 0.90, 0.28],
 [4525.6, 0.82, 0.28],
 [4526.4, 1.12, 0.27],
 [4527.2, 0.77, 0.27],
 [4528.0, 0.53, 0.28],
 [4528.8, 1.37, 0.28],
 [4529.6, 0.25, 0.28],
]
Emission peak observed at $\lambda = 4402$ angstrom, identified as Ly-alpha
